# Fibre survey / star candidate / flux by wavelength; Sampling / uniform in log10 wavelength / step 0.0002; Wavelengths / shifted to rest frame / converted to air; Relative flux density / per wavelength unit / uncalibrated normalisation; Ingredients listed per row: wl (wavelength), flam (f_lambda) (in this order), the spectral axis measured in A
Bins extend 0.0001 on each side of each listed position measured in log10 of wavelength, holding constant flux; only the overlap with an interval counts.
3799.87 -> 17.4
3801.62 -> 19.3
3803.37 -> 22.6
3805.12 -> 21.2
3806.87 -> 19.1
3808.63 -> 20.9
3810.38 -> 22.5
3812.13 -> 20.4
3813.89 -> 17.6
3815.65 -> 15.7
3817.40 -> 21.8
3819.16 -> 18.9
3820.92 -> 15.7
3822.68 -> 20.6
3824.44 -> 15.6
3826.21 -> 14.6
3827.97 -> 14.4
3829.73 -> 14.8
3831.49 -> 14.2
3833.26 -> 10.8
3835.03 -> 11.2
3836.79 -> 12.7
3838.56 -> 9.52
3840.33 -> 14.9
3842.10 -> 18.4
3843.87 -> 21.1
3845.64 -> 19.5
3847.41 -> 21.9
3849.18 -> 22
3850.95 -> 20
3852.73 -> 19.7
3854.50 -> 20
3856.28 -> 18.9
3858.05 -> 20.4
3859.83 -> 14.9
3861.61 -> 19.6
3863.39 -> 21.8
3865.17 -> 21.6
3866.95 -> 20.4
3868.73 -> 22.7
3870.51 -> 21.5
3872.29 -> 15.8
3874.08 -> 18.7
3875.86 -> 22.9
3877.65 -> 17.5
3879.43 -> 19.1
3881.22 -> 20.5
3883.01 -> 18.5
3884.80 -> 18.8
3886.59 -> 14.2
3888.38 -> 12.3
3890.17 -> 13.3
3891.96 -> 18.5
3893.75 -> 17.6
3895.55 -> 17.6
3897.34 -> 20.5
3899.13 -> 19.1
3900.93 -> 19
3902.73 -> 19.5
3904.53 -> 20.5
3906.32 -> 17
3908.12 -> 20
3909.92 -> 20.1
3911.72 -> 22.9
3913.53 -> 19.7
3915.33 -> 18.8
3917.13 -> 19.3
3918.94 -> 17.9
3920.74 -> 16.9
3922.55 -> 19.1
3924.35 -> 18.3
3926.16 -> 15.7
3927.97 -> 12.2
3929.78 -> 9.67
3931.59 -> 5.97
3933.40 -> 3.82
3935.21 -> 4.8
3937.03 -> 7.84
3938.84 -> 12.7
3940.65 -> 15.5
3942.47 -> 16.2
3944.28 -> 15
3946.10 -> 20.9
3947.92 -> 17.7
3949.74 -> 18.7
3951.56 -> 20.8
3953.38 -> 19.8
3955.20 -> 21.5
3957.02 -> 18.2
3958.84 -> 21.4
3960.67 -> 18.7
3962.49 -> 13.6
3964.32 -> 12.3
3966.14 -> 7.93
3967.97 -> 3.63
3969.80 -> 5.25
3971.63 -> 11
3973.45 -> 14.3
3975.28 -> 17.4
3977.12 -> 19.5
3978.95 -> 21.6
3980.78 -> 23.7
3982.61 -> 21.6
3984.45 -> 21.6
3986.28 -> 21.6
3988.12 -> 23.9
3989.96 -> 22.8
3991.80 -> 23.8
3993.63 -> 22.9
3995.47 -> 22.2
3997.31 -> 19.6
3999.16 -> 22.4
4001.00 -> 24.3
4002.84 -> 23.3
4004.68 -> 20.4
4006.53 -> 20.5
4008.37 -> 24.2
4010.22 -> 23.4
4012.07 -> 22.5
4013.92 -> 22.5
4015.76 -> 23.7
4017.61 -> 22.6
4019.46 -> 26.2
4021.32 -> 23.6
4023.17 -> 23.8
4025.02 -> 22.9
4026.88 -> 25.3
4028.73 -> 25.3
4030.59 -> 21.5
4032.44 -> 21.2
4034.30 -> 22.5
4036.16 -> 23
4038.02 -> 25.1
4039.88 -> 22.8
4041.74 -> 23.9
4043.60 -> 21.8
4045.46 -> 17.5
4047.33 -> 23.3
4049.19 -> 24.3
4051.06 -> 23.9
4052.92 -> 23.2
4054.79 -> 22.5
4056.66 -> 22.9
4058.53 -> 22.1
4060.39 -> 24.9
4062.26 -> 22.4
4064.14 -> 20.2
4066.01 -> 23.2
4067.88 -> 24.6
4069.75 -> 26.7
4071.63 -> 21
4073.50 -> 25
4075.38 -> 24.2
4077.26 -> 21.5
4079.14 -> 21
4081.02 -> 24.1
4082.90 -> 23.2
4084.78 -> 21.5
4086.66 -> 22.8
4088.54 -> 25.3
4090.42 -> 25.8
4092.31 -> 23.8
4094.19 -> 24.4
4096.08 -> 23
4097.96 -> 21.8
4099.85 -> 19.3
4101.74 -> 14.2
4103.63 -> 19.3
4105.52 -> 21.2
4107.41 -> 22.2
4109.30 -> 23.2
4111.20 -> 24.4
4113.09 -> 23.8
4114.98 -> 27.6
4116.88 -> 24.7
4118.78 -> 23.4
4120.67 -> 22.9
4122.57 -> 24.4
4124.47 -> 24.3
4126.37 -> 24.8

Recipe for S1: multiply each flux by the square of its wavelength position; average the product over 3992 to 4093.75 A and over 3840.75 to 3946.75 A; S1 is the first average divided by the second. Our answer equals 1.42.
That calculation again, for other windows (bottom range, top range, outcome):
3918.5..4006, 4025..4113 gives 1.42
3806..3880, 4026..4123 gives 1.42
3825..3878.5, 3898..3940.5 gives 0.91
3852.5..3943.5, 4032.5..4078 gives 1.45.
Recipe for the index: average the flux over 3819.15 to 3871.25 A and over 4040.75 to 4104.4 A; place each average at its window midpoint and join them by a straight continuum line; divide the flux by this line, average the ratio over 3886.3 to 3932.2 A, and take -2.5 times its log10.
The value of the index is 0.110 mag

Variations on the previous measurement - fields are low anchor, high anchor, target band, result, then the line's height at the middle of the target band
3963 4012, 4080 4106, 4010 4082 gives -0.12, 20.8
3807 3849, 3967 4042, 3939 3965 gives 0.13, 20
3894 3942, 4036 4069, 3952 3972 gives 0.27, 18.2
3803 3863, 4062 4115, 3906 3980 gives 0.27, 19.9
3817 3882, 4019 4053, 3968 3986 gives 0.27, 21.6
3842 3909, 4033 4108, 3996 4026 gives -0.06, 21.5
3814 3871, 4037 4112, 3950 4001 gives 0.13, 20.6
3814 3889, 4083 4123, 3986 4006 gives -0.09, 20.7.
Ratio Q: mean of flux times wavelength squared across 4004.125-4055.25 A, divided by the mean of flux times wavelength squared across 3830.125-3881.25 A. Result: 1.37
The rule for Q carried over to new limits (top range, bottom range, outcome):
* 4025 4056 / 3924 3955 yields 1.73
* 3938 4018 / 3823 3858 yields 1.22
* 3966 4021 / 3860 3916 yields 1.13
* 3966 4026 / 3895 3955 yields 1.29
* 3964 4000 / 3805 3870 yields 1.07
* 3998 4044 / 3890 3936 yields 1.48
